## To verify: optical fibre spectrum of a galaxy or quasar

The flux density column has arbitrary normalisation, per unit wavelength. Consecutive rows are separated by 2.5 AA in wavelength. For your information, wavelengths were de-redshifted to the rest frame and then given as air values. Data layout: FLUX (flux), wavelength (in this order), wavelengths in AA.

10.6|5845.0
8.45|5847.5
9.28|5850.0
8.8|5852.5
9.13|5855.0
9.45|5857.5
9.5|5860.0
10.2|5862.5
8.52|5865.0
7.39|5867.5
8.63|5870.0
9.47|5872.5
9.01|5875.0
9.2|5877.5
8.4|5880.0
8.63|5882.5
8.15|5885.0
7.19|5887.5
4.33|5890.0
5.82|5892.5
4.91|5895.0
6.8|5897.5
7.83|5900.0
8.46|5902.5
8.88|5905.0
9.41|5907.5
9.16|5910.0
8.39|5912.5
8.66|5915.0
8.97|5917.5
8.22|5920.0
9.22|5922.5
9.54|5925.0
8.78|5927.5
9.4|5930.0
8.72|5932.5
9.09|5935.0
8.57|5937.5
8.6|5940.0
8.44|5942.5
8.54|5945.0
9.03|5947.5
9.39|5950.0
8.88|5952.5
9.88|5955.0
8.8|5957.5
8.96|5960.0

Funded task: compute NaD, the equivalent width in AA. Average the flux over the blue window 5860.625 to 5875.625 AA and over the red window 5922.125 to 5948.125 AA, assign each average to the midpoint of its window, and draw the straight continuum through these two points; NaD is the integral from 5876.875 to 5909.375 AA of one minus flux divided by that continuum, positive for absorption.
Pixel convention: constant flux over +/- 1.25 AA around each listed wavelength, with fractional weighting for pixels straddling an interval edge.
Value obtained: 4.9 AA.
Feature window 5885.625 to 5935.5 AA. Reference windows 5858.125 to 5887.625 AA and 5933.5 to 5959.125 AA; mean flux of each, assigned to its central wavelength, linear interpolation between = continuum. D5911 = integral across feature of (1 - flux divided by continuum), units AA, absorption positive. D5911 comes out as 4.36 AA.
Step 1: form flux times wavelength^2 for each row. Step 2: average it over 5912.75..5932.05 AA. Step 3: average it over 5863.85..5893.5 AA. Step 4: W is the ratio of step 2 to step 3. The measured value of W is 1.1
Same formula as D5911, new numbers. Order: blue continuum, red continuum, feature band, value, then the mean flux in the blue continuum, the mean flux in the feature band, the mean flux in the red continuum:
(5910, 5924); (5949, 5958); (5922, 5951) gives 0.3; 8.75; 8.93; 9.27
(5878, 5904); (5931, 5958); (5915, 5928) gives -1.2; 7.13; 8.93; 8.91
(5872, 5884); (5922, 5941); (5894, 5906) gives 2.1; 8.89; 7.4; 8.99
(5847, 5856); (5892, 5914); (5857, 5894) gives 1.0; 8.95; 8.21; 7.82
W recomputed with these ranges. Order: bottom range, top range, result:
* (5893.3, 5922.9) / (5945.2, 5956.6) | 1.14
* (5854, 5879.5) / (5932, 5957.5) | 1.01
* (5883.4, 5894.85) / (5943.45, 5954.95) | 1.46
